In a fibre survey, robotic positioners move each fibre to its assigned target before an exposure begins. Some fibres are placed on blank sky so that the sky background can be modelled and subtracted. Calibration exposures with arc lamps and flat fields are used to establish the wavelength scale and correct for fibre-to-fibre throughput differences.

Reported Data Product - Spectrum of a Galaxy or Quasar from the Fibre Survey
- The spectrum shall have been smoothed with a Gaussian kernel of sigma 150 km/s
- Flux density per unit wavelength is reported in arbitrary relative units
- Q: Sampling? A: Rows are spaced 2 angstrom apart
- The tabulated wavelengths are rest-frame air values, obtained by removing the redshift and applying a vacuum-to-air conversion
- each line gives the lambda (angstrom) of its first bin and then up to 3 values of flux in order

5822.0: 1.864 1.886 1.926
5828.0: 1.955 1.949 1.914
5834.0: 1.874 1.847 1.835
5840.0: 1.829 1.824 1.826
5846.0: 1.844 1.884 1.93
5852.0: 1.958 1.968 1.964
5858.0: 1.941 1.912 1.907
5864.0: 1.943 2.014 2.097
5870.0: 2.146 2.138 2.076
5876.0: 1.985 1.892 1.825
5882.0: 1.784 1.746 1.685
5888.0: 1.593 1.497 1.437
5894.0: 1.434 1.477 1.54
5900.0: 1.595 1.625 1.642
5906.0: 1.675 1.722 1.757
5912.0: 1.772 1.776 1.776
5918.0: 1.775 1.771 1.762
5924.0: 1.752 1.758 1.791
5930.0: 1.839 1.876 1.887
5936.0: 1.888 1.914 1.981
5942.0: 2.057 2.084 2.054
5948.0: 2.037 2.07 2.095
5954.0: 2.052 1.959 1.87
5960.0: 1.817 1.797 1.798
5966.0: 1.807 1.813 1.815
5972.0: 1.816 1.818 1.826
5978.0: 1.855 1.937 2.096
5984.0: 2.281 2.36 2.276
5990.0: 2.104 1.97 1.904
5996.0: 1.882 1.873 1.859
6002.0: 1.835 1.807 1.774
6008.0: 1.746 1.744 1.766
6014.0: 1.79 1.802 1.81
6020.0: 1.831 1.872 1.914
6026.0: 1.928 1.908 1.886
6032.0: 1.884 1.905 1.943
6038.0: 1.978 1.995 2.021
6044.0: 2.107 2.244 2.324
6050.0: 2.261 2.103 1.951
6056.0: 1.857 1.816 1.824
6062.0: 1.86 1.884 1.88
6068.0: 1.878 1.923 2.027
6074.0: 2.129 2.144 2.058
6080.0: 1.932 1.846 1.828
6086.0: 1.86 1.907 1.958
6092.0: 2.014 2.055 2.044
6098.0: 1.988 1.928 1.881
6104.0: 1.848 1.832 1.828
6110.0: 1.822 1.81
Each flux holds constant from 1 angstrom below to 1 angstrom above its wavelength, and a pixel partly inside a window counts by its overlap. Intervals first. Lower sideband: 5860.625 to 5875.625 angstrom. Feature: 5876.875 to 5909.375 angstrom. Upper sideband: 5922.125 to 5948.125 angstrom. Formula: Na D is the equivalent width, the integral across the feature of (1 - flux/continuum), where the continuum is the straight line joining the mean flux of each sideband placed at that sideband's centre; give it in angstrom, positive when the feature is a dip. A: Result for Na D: 5.8 angstrom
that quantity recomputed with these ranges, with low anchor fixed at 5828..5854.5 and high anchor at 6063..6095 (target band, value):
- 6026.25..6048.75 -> -0.8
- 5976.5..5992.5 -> -1.5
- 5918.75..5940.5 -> 0.9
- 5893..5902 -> 1.8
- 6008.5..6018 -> 0.8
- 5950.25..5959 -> -0.4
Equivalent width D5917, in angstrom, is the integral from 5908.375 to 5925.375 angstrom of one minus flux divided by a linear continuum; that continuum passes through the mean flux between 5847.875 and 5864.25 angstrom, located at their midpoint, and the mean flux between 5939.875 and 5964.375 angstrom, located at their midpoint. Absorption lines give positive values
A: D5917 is 1.7 angstrom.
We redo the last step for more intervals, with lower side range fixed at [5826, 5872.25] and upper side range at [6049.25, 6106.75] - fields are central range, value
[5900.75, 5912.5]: 1.47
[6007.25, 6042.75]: 1.29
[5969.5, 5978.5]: 0.54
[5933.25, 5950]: -0.49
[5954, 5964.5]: 0.38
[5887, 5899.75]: 2.85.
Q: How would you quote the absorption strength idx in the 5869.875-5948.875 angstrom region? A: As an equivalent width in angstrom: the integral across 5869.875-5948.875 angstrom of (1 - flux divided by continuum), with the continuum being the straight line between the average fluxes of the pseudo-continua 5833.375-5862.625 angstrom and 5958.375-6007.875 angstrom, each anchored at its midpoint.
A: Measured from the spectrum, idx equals 4.6 angstrom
